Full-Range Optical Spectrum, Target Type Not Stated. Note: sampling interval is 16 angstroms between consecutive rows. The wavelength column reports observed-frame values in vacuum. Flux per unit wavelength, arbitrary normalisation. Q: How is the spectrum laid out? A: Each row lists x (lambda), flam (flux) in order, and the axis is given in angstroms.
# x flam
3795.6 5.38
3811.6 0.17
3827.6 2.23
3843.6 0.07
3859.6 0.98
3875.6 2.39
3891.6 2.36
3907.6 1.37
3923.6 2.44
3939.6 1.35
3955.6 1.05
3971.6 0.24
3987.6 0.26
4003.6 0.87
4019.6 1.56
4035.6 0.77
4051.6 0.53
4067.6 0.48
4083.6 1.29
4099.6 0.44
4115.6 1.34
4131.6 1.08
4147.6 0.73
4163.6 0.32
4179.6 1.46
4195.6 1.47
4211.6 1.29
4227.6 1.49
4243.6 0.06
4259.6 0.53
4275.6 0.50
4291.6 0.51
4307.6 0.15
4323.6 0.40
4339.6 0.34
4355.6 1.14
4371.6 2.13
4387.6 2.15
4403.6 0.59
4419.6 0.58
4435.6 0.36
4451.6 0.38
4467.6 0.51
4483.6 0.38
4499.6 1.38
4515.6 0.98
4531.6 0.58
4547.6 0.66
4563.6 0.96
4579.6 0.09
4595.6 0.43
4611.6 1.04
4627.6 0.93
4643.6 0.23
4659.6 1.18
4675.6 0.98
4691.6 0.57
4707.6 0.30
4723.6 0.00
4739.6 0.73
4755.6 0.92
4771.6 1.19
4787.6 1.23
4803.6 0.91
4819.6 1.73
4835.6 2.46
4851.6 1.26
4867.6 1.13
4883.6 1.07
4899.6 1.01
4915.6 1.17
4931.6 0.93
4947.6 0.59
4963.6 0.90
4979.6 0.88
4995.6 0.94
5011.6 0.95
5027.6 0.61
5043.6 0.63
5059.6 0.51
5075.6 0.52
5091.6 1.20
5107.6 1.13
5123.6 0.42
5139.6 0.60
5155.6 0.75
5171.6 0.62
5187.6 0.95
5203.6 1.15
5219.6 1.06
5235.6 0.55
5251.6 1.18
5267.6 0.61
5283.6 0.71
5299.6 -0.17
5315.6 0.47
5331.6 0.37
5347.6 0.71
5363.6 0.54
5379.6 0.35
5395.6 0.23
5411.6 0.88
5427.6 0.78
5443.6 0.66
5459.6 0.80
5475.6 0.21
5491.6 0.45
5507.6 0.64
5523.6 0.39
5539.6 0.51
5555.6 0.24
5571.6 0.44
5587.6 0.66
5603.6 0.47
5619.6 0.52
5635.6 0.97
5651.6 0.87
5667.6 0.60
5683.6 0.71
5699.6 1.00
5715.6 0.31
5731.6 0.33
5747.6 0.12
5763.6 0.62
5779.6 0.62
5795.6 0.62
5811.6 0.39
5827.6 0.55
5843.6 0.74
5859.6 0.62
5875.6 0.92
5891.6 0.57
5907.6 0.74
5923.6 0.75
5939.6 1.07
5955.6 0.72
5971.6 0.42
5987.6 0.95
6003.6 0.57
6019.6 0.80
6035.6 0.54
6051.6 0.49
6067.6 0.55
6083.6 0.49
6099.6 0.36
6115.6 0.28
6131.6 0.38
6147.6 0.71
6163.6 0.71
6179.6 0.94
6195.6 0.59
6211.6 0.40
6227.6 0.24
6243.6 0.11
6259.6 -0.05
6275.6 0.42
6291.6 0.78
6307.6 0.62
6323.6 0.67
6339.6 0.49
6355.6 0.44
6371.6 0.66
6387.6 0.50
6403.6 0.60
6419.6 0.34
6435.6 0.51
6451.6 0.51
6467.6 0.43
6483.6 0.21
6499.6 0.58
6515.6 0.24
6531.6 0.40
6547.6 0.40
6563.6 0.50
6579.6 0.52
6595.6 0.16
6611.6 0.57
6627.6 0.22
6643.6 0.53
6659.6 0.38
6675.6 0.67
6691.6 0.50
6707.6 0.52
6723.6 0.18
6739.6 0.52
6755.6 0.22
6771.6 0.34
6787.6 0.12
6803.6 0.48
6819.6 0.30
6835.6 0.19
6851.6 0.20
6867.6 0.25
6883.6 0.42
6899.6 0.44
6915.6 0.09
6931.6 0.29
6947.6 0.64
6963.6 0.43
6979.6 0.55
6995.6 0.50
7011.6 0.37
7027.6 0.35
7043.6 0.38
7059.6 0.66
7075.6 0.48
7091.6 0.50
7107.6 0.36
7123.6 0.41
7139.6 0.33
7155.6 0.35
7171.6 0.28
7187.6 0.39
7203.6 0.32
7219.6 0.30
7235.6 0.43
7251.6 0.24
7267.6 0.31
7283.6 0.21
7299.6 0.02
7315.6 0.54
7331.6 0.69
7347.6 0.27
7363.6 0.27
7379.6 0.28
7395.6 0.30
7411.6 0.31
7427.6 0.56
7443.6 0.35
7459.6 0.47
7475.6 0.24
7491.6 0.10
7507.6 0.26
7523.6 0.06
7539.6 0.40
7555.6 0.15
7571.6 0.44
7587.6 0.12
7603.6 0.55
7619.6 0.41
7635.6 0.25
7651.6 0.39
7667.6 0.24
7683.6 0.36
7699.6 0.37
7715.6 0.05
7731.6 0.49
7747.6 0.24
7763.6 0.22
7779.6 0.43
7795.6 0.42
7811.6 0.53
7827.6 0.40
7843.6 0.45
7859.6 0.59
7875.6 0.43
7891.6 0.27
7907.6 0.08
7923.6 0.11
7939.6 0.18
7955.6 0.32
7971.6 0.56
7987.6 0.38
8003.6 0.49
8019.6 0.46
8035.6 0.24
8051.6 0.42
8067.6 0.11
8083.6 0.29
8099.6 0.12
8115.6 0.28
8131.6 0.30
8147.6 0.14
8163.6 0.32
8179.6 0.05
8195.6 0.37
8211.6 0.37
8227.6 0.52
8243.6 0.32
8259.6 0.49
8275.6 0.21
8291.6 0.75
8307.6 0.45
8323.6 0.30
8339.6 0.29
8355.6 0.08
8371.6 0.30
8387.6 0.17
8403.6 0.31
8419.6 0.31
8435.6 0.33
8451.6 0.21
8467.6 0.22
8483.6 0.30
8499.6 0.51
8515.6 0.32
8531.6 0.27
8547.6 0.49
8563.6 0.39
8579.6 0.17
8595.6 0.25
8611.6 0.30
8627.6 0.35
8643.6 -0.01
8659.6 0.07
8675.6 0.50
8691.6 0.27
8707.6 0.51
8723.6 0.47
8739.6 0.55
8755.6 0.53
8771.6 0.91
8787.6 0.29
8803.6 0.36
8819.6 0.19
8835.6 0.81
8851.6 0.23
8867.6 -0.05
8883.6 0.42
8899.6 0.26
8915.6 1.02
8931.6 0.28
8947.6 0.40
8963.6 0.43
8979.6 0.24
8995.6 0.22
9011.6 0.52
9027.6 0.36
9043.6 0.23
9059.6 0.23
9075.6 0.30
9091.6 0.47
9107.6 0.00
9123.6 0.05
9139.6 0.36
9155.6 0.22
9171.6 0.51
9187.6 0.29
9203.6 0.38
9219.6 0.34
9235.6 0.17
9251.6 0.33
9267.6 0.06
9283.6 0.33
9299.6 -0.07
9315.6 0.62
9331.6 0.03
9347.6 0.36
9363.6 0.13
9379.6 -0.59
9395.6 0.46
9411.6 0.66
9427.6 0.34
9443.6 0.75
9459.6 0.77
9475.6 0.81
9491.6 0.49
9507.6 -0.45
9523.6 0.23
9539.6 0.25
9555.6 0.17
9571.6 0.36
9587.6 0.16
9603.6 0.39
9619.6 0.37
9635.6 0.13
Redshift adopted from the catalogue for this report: 2.13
